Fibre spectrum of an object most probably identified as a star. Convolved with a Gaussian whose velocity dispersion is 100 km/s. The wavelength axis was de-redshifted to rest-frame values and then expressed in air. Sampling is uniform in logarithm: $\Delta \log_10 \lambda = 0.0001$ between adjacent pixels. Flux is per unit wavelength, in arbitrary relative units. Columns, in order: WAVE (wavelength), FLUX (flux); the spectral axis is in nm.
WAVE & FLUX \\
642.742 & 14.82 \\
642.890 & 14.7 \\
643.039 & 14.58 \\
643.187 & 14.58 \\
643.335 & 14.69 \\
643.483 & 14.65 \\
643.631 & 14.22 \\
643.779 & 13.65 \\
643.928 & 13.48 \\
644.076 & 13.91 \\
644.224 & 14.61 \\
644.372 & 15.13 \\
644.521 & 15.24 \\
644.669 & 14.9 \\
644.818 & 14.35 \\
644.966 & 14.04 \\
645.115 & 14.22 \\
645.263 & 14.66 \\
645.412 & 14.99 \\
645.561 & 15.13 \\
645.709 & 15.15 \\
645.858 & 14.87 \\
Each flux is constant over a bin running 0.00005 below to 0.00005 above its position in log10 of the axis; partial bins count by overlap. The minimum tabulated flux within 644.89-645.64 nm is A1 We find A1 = 14.04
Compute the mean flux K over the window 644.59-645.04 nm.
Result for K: 14.5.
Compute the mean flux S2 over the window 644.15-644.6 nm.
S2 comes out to 15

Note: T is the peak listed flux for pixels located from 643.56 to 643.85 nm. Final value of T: 14.22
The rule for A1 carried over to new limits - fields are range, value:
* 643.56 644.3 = 13.48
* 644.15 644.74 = 14.61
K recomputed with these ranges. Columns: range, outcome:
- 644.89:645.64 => 14.6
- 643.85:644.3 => 14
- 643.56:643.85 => 13.9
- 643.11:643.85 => 14.4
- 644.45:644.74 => 15.1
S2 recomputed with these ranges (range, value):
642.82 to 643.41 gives 14.6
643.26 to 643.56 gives 14.7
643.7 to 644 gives 13.6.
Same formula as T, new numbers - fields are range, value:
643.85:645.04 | 15.24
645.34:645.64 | 15.13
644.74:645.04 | 14.35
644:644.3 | 14.61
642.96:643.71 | 14.69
